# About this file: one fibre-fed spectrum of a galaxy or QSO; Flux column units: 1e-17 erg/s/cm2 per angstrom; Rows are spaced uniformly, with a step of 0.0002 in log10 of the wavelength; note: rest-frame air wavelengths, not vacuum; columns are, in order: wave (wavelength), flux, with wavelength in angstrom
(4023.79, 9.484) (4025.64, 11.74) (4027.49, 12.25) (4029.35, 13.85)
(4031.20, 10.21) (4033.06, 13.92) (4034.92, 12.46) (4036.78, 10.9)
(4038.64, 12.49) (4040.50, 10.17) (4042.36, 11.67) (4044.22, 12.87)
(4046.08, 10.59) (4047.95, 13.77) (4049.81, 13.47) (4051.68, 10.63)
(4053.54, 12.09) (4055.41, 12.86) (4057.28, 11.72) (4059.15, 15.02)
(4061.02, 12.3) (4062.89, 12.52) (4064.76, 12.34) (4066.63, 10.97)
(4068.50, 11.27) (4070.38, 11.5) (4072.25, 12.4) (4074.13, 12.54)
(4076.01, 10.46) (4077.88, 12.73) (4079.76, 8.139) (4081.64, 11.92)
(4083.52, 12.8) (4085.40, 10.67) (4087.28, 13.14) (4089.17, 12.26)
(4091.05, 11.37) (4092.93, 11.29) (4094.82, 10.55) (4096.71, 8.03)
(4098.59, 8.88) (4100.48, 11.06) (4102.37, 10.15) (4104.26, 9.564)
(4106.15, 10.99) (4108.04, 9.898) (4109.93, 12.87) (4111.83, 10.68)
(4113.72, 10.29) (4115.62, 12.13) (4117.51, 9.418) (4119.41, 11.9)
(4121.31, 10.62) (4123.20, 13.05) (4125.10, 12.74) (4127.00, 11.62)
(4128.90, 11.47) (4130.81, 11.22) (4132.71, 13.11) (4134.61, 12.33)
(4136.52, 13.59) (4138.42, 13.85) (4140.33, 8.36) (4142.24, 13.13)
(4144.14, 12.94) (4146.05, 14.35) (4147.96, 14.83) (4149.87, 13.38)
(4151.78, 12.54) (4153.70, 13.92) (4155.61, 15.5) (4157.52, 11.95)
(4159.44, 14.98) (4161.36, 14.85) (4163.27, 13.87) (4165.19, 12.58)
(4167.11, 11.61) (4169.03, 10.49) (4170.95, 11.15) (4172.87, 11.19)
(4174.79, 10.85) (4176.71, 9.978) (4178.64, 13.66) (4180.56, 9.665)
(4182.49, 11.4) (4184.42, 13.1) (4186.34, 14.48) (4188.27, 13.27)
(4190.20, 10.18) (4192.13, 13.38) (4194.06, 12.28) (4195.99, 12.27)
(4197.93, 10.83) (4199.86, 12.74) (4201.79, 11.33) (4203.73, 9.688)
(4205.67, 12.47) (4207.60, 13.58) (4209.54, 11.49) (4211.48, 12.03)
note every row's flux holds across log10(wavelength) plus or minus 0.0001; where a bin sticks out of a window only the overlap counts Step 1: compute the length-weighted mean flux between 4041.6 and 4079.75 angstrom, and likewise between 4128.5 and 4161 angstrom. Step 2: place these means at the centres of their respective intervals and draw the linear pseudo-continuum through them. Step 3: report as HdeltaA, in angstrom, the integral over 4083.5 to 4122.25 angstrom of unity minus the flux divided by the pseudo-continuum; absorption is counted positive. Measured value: 5.4 angstrom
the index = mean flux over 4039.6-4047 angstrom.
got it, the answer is 11.3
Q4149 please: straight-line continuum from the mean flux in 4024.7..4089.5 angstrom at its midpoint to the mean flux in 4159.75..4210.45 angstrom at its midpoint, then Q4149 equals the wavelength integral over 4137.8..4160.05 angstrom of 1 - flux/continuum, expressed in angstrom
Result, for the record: -2.28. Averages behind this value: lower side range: 12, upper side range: 12.1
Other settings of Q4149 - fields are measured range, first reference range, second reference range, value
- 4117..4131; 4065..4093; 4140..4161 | 1.3 angstrom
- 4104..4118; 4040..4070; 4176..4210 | 1.5 angstrom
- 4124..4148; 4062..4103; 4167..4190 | -2.1 angstrom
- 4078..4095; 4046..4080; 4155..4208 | 0.9 angstrom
